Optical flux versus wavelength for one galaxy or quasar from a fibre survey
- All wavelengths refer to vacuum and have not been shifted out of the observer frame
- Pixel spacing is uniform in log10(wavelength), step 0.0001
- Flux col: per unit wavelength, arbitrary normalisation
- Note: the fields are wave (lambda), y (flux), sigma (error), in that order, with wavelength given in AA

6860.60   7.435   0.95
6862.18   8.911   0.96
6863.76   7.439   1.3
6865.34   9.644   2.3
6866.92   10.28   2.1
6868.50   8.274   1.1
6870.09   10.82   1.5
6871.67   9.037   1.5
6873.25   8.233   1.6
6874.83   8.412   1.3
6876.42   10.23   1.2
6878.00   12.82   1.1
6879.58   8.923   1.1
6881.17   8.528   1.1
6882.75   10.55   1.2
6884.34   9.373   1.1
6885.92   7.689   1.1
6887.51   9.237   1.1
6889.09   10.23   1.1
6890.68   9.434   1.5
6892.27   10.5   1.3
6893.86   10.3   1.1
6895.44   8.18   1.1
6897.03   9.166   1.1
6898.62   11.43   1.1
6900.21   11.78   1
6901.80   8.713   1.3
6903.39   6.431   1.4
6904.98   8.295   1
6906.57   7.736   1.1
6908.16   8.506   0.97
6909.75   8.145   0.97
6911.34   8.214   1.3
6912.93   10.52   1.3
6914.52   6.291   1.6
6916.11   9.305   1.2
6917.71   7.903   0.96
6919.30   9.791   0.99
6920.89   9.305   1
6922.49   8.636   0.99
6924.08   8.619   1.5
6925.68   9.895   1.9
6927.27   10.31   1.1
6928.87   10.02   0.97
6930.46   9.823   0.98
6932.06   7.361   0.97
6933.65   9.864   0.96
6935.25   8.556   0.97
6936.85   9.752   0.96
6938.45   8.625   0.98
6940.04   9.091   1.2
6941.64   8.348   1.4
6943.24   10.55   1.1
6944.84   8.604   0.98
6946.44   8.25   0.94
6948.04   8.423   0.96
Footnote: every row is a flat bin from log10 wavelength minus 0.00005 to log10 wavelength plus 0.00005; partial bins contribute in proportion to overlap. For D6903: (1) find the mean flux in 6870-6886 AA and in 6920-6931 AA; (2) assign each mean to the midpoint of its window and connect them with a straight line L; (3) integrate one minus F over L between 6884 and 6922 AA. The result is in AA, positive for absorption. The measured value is 2.0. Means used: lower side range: 9.54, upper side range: 9.51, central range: 9.01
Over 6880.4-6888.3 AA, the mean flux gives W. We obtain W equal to 9.08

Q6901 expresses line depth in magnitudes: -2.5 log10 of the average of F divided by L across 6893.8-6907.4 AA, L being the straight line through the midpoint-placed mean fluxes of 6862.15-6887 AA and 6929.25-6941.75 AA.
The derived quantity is 0.02 mag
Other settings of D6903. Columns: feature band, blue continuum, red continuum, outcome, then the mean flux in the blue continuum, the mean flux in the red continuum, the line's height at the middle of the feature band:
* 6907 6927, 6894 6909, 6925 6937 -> 0.9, 8.97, 9.43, 9.21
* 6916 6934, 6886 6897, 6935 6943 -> -0.1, 9.48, 9.01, 9.15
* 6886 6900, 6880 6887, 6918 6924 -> -1.2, 9.03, 9.06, 9.04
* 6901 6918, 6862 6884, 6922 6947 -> 2.0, 9.45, 9.16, 9.28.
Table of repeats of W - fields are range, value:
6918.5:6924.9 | 9.09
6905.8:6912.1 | 8.15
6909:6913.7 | 8.96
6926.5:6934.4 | 9.47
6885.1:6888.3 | 8.48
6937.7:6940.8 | 8.88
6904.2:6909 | 8.18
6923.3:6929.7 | 9.72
